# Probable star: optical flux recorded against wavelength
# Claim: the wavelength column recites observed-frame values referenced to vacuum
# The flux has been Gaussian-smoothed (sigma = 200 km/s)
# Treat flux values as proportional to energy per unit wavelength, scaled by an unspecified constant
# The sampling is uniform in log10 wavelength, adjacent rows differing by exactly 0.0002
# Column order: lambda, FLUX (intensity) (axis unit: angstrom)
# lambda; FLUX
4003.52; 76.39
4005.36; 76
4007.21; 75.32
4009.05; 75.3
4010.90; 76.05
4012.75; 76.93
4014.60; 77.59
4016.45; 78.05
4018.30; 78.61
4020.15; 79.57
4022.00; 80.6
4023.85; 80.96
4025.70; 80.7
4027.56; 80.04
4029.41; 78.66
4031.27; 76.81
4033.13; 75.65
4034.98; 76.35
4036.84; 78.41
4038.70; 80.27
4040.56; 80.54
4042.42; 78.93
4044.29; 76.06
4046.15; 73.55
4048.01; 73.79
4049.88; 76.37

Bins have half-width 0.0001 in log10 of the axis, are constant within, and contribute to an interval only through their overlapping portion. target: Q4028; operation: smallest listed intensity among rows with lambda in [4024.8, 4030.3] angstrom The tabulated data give 78.66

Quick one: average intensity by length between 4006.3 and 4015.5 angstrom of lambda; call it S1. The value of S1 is 76.2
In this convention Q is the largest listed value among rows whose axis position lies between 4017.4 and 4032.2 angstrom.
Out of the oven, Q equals 80.96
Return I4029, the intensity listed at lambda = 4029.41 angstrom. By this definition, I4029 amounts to 78.66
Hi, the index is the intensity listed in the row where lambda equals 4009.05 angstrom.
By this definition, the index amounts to 75.3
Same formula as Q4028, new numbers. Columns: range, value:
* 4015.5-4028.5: 78.05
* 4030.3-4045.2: 75.65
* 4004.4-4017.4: 75.3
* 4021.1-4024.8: 80.6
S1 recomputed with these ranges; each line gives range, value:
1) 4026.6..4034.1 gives 77.8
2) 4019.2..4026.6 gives 80.5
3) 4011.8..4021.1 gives 78.1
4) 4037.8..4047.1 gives 77.9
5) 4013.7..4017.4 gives 77.8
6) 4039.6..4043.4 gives 79.6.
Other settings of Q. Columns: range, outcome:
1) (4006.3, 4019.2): 78.61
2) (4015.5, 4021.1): 79.57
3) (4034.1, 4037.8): 78.41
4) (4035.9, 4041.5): 80.54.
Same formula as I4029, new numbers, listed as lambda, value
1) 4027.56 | 80.04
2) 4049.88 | 76.37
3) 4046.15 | 73.55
